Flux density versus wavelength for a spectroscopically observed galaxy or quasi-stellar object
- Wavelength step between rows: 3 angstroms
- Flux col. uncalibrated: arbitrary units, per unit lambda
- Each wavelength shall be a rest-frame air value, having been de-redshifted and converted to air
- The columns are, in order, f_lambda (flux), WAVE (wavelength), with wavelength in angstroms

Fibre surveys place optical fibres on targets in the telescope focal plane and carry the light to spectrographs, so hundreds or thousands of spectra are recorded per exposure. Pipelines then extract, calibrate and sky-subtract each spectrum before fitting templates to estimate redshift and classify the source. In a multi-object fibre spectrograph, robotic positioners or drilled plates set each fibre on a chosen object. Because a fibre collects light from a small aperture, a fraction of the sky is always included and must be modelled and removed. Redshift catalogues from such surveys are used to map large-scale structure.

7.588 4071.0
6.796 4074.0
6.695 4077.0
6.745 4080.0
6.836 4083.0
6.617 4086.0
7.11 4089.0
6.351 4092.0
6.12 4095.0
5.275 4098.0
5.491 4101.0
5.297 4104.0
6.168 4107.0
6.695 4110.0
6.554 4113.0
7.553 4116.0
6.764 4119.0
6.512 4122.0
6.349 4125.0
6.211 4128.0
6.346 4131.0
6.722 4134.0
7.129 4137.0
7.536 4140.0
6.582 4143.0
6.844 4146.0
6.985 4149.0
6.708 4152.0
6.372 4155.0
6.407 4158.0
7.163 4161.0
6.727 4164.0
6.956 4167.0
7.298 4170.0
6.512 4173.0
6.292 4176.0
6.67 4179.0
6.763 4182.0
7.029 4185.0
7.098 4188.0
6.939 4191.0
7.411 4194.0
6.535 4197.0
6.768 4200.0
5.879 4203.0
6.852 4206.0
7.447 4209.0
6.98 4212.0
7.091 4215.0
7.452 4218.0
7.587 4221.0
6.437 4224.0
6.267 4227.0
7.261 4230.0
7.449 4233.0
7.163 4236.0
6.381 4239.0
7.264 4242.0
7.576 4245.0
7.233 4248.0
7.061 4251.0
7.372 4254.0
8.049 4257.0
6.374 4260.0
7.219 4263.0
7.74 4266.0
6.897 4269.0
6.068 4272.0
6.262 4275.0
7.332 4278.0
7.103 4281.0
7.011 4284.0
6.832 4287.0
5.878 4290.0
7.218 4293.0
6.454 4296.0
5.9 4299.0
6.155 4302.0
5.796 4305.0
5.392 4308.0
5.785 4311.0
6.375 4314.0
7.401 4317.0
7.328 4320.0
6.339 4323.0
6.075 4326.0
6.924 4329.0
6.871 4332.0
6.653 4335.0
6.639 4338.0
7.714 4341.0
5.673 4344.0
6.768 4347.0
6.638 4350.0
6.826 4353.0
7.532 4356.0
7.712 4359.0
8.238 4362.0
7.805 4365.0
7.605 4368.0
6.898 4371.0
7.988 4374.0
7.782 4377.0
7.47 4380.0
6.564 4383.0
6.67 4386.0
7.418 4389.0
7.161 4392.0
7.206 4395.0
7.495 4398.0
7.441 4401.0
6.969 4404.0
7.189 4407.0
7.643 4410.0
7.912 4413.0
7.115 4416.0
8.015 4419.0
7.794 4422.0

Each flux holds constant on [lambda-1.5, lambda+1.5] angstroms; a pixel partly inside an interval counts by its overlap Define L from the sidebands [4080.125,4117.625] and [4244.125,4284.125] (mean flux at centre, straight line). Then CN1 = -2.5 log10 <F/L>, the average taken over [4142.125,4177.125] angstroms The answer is -0.02 mag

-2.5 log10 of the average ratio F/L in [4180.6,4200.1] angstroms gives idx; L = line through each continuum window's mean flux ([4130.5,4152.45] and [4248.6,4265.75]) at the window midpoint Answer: 0.01 mag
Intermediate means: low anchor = 6.89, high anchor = 7.25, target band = 6.95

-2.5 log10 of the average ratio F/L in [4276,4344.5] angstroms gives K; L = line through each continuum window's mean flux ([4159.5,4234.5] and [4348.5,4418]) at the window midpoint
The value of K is 0.098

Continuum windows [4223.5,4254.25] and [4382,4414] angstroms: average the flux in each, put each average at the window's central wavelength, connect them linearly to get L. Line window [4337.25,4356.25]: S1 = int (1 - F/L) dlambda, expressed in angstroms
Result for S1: 1.04 angstroms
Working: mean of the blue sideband 7.05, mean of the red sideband 7.24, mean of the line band 6.79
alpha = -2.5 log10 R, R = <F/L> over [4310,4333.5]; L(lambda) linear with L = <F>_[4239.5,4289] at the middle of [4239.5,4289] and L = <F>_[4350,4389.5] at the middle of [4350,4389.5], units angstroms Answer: 0.09 mag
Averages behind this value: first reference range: 7.06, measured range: 6.66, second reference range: 7.39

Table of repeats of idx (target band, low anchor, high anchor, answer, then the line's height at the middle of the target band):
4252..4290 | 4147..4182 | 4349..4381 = 0.03 mag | 7.15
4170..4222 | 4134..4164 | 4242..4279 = 0.01 mag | 6.95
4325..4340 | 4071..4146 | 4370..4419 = 0.07 mag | 7.16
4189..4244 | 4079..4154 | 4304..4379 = -0.04 mag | 6.71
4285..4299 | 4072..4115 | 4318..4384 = 0.06 mag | 6.93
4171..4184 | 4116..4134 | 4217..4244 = 0.03 mag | 6.79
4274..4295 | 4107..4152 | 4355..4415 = 0.05 mag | 7.16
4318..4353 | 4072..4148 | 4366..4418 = 0.07 mag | 7.18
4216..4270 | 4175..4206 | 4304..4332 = -0.09 mag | 6.61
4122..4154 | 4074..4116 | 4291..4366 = -0.05 mag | 6.43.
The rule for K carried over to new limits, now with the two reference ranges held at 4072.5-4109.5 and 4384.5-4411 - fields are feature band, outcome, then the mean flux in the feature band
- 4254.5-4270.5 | -0.07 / 7.26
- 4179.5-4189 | -0.05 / 6.93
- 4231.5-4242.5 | -0.05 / 7.05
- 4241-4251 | -0.08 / 7.32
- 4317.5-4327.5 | 0.05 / 6.66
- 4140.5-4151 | -0.07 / 6.87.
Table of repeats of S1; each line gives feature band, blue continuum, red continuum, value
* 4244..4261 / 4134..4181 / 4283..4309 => -2.21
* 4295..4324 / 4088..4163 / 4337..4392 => 3.18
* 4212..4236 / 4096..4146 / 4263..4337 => -2.00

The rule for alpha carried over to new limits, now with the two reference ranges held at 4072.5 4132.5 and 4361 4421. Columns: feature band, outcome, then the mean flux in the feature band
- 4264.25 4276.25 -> 0.04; 6.76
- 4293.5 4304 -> 0.14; 6.25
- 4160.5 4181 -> -0.02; 6.78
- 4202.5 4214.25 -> -0.01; 6.89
